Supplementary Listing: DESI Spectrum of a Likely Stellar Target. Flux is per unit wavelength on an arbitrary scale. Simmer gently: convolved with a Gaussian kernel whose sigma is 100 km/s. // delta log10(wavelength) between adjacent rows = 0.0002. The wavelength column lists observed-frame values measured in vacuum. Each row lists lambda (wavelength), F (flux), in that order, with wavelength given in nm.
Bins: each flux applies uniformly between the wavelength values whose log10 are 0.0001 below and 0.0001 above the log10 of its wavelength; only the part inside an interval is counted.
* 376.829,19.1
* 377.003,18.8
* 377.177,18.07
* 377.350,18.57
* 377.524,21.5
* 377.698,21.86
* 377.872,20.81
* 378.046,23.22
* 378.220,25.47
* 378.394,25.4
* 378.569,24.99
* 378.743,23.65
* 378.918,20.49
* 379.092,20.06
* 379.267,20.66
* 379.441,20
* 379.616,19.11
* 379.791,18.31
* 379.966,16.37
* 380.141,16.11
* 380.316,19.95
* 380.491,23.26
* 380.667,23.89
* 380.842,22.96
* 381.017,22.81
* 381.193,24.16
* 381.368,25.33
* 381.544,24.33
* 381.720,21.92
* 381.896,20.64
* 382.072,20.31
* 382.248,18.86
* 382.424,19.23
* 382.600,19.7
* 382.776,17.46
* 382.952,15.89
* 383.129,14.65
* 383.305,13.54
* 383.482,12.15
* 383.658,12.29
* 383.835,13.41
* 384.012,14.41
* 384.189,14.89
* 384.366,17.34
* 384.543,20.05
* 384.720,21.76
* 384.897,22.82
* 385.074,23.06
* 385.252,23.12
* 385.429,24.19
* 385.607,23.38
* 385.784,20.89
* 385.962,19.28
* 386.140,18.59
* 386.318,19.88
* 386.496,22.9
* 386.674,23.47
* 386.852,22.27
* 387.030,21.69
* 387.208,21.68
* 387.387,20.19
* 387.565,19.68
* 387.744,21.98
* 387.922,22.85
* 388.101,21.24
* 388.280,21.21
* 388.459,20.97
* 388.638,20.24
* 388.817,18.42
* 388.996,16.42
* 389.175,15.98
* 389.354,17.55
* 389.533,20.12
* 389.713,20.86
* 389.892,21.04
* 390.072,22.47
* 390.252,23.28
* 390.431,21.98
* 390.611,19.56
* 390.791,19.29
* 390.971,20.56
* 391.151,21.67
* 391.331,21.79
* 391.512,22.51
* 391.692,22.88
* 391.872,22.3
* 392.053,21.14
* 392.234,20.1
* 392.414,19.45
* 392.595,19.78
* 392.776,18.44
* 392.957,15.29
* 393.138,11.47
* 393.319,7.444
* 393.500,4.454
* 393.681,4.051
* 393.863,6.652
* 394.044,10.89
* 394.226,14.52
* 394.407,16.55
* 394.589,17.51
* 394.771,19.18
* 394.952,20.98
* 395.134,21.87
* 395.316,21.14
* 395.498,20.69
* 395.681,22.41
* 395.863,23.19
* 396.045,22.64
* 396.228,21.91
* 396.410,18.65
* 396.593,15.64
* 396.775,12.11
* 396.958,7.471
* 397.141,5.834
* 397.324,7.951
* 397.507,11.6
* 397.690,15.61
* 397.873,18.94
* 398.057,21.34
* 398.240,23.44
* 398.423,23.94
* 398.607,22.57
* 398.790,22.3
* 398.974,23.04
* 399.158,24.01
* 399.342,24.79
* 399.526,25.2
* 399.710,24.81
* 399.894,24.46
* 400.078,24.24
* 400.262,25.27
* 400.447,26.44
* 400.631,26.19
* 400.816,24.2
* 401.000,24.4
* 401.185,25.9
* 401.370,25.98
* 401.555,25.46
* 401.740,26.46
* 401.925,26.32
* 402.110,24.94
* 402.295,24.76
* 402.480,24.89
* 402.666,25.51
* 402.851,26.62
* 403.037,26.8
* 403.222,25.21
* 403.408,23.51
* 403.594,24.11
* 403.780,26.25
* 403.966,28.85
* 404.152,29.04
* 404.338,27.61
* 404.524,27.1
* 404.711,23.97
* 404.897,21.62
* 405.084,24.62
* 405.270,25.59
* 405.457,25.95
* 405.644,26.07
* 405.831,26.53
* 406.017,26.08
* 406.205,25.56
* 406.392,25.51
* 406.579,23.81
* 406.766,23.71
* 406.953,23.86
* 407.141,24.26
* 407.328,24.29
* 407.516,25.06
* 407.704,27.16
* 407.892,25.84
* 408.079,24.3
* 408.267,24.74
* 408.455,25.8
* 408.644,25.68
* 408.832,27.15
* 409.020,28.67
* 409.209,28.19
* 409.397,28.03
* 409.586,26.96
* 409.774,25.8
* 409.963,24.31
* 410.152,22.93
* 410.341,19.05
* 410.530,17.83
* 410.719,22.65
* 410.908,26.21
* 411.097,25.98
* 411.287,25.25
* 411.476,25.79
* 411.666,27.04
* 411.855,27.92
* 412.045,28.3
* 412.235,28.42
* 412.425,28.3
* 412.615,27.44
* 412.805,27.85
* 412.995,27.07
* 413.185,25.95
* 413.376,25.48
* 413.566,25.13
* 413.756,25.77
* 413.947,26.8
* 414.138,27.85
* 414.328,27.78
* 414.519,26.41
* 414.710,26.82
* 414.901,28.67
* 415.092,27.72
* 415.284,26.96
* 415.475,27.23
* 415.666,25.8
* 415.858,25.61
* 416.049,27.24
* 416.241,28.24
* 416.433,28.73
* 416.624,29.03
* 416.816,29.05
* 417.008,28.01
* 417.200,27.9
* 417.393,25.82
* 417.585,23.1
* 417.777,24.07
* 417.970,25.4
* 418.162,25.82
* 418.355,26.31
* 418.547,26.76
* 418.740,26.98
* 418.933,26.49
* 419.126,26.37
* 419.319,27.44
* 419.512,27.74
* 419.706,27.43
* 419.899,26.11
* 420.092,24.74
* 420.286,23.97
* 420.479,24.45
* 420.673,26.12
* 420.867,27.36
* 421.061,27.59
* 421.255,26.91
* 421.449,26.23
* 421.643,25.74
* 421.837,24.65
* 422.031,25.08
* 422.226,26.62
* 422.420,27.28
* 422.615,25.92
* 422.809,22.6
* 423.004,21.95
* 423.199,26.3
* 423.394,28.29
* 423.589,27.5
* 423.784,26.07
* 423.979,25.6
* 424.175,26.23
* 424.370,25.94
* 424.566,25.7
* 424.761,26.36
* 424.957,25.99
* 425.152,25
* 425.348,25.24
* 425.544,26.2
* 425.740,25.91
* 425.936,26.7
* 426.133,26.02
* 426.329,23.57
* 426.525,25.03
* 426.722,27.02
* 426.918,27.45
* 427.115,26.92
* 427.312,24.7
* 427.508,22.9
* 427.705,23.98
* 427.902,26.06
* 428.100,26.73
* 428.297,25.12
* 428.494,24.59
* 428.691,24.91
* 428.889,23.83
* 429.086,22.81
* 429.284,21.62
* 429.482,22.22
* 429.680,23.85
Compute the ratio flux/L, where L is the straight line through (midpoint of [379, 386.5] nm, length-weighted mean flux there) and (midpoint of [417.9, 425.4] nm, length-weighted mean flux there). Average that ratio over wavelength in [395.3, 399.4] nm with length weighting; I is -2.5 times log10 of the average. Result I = 0.18 mag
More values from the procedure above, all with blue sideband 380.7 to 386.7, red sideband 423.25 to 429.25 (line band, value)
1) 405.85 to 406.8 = -0.11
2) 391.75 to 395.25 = 0.33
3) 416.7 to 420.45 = -0.08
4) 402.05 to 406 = -0.14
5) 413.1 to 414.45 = -0.11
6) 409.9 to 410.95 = 0.07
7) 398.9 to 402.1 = -0.14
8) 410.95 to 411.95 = -0.12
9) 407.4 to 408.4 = -0.11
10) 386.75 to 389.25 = -0.01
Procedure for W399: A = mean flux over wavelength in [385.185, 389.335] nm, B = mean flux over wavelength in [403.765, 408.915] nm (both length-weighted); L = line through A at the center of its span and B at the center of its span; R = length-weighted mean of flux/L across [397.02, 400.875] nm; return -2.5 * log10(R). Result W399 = 0.13 mag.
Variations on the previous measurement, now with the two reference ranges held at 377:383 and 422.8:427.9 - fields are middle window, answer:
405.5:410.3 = -0.07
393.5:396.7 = 0.30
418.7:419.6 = -0.08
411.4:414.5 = -0.11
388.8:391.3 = 0.10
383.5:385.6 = 0.15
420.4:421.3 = -0.05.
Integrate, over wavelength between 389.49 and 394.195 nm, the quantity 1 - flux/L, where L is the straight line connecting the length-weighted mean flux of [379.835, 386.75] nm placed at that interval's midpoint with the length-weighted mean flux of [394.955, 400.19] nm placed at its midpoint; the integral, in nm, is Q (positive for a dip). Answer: 0.51 nm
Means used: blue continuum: 19.7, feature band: 17.6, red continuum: 19.8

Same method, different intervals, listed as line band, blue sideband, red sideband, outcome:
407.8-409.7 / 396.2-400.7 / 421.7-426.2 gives -0.364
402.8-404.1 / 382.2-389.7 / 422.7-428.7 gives -0.231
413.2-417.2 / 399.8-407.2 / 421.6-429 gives -0.266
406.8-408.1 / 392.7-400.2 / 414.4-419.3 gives -0.136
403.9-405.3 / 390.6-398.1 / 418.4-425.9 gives -0.405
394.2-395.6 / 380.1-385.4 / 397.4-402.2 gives 0.191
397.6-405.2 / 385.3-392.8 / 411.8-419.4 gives -0.310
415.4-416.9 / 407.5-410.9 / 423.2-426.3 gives -0.123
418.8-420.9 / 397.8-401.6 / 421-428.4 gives -0.061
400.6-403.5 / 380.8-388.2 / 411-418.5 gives -0.174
